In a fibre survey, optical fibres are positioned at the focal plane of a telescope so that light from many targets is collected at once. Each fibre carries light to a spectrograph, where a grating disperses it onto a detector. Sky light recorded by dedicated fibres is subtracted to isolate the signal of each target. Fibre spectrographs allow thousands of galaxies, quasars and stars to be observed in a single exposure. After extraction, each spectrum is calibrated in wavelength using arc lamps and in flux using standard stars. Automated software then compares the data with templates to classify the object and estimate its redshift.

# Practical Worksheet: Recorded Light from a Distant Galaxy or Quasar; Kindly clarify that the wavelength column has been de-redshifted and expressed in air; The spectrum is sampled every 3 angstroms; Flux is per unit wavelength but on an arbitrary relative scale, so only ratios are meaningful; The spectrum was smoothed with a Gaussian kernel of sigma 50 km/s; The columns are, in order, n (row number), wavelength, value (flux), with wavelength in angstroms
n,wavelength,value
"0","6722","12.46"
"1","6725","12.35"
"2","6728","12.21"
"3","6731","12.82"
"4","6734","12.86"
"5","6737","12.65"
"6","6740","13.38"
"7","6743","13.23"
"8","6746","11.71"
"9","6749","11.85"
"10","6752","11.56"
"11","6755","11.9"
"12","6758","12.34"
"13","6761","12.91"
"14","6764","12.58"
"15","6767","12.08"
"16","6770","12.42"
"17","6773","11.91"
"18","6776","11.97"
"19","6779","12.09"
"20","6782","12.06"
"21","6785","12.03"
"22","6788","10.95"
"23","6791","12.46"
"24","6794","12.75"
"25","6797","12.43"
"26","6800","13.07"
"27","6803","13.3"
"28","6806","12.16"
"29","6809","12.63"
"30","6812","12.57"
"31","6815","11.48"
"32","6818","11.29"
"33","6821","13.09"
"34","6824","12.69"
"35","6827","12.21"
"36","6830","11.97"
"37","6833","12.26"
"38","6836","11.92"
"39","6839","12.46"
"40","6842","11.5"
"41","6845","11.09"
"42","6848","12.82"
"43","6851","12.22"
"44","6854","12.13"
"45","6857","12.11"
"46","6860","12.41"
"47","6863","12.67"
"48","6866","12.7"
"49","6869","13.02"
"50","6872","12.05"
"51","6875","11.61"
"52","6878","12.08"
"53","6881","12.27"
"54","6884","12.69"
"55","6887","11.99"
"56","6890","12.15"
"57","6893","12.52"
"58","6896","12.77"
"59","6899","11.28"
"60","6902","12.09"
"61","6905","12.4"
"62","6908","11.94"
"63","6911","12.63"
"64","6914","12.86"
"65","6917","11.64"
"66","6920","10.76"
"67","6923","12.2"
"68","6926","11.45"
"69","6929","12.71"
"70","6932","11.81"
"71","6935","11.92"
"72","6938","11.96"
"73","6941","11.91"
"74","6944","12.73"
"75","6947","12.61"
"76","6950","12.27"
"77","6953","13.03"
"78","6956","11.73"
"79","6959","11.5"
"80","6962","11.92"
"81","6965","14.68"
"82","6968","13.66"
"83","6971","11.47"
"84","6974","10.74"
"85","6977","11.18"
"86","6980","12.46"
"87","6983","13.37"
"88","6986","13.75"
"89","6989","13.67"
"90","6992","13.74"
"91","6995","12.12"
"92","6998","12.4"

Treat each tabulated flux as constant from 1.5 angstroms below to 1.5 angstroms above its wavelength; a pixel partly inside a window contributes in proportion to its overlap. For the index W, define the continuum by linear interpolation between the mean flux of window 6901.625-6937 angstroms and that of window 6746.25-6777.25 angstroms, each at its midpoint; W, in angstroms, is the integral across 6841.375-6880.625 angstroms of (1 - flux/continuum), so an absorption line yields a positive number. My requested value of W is -0.4 angstroms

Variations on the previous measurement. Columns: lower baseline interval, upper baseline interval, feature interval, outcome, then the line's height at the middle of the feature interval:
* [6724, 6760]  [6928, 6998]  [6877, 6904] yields 0.5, 12.5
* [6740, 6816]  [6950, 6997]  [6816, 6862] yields 0.9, 12.4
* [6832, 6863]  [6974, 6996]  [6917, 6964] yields 1.9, 12.6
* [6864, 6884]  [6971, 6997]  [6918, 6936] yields 0.9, 12.4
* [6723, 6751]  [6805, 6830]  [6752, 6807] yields 0.5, 12.4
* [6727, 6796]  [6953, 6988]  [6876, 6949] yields 1.6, 12.4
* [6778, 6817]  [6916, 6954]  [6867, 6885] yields -0.2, 12.2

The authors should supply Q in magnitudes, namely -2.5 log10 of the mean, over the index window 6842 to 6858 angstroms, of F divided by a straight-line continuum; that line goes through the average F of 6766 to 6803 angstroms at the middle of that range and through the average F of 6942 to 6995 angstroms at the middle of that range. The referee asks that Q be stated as 0.03 mag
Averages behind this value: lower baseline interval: 12.2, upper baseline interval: 12.6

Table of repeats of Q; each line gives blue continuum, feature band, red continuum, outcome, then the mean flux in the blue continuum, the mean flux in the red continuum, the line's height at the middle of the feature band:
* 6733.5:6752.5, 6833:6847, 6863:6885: 0.05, 12.5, 12.4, 12.4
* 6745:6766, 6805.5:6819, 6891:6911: 0.01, 12.1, 12.2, 12.2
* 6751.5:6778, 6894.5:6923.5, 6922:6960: 0.01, 12.2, 12.1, 12.2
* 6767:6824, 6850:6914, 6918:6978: -0.01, 12.3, 12.1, 12.2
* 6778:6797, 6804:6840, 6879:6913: -0.01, 12.1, 12.3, 12.1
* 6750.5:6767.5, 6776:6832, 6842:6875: 0.00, 12.2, 12.3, 12.2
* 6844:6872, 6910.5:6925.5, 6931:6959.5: 0.03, 12.4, 12.2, 12.2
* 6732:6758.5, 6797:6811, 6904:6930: -0.04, 12.4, 12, 12.3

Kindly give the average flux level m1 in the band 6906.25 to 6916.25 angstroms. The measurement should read 12.4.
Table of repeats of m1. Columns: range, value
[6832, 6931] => 12.2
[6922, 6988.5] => 12.3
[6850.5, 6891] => 12.3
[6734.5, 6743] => 13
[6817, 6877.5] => 12.2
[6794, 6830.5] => 12.4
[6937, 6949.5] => 12.3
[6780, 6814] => 12.4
